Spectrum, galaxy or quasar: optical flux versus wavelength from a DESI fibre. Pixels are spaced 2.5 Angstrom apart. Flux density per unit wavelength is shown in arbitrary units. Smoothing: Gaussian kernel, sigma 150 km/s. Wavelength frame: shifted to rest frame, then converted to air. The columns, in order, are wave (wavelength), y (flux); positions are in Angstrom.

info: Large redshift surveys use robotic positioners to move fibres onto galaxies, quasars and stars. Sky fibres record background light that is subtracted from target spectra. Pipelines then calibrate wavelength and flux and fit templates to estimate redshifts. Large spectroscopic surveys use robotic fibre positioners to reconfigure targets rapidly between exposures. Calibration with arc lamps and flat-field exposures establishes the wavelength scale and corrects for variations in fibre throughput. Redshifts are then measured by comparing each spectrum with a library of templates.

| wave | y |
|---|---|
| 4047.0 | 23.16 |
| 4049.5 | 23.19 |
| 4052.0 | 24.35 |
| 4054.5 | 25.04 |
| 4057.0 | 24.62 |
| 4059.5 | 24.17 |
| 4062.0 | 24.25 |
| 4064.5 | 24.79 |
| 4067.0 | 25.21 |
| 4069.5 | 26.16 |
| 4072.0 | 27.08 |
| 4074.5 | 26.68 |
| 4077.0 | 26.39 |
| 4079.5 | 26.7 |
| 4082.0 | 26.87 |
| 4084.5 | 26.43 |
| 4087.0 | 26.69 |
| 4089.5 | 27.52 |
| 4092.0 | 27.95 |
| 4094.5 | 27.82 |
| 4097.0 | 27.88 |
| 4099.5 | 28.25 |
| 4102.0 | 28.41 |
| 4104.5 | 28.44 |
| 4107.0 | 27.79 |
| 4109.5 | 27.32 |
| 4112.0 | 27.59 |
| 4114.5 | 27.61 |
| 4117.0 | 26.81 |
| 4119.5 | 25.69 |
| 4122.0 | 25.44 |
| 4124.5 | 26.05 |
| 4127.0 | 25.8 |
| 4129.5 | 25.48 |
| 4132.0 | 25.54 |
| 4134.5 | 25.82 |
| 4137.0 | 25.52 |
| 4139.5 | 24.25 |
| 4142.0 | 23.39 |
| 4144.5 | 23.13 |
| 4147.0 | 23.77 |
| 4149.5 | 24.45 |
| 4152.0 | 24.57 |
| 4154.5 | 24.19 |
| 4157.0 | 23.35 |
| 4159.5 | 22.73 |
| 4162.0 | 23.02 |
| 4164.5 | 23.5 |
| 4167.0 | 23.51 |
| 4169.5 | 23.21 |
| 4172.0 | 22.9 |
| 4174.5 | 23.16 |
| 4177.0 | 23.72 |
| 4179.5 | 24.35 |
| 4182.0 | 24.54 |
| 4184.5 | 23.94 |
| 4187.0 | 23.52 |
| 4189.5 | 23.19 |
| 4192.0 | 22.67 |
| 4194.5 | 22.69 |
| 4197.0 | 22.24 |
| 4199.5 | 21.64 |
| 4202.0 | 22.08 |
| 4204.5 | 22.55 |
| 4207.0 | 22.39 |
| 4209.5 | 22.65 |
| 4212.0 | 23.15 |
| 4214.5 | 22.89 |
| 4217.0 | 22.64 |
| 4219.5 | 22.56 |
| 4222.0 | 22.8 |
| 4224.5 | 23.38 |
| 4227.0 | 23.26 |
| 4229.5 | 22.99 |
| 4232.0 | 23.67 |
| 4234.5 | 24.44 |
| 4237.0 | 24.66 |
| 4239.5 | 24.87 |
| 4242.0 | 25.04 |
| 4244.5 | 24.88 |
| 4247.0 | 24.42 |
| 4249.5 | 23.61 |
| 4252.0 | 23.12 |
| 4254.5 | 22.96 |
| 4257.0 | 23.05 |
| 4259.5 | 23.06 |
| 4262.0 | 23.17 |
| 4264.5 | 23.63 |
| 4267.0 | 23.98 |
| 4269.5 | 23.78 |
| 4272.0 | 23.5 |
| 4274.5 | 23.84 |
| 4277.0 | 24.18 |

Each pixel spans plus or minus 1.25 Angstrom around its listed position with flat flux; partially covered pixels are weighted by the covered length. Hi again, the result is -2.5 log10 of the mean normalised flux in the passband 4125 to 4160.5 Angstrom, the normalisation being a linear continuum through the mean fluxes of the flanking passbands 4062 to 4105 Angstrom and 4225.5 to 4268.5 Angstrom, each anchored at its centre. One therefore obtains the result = 0.06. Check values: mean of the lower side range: 26.9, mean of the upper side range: 23.8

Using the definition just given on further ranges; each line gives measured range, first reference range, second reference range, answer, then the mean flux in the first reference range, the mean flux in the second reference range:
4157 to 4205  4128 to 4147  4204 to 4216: 0.02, 24.7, 22.7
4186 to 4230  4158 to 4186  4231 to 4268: 0.05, 23.5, 23.9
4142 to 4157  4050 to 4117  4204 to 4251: 0.06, 26.6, 23.5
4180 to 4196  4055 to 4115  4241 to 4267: 0.06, 26.7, 23.7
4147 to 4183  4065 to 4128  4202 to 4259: 0.07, 27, 23.4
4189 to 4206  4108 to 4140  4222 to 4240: 0.10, 26.1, 23.8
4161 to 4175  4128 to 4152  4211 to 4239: 0.04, 24.6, 23.4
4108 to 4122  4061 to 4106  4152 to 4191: -0.05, 26.9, 23.6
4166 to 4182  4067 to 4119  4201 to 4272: 0.07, 27.2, 23.4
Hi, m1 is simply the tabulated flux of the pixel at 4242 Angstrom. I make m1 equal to 25.04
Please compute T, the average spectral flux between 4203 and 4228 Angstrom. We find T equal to 22.8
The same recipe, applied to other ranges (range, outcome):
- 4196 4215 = 22.4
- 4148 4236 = 23.2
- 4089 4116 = 27.9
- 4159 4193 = 23.4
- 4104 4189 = 24.8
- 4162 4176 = 23.2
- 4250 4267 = 23.2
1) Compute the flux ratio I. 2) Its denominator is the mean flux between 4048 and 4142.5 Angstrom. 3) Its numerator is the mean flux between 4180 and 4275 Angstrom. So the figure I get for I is 0.89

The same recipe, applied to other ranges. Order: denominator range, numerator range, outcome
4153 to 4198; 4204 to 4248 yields 1.01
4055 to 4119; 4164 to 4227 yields 0.86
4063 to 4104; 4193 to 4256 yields 0.86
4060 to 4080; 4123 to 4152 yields 0.96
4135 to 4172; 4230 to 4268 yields 1.00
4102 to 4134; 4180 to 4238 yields 0.86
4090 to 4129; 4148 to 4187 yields 0.87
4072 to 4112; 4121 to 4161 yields 0.90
